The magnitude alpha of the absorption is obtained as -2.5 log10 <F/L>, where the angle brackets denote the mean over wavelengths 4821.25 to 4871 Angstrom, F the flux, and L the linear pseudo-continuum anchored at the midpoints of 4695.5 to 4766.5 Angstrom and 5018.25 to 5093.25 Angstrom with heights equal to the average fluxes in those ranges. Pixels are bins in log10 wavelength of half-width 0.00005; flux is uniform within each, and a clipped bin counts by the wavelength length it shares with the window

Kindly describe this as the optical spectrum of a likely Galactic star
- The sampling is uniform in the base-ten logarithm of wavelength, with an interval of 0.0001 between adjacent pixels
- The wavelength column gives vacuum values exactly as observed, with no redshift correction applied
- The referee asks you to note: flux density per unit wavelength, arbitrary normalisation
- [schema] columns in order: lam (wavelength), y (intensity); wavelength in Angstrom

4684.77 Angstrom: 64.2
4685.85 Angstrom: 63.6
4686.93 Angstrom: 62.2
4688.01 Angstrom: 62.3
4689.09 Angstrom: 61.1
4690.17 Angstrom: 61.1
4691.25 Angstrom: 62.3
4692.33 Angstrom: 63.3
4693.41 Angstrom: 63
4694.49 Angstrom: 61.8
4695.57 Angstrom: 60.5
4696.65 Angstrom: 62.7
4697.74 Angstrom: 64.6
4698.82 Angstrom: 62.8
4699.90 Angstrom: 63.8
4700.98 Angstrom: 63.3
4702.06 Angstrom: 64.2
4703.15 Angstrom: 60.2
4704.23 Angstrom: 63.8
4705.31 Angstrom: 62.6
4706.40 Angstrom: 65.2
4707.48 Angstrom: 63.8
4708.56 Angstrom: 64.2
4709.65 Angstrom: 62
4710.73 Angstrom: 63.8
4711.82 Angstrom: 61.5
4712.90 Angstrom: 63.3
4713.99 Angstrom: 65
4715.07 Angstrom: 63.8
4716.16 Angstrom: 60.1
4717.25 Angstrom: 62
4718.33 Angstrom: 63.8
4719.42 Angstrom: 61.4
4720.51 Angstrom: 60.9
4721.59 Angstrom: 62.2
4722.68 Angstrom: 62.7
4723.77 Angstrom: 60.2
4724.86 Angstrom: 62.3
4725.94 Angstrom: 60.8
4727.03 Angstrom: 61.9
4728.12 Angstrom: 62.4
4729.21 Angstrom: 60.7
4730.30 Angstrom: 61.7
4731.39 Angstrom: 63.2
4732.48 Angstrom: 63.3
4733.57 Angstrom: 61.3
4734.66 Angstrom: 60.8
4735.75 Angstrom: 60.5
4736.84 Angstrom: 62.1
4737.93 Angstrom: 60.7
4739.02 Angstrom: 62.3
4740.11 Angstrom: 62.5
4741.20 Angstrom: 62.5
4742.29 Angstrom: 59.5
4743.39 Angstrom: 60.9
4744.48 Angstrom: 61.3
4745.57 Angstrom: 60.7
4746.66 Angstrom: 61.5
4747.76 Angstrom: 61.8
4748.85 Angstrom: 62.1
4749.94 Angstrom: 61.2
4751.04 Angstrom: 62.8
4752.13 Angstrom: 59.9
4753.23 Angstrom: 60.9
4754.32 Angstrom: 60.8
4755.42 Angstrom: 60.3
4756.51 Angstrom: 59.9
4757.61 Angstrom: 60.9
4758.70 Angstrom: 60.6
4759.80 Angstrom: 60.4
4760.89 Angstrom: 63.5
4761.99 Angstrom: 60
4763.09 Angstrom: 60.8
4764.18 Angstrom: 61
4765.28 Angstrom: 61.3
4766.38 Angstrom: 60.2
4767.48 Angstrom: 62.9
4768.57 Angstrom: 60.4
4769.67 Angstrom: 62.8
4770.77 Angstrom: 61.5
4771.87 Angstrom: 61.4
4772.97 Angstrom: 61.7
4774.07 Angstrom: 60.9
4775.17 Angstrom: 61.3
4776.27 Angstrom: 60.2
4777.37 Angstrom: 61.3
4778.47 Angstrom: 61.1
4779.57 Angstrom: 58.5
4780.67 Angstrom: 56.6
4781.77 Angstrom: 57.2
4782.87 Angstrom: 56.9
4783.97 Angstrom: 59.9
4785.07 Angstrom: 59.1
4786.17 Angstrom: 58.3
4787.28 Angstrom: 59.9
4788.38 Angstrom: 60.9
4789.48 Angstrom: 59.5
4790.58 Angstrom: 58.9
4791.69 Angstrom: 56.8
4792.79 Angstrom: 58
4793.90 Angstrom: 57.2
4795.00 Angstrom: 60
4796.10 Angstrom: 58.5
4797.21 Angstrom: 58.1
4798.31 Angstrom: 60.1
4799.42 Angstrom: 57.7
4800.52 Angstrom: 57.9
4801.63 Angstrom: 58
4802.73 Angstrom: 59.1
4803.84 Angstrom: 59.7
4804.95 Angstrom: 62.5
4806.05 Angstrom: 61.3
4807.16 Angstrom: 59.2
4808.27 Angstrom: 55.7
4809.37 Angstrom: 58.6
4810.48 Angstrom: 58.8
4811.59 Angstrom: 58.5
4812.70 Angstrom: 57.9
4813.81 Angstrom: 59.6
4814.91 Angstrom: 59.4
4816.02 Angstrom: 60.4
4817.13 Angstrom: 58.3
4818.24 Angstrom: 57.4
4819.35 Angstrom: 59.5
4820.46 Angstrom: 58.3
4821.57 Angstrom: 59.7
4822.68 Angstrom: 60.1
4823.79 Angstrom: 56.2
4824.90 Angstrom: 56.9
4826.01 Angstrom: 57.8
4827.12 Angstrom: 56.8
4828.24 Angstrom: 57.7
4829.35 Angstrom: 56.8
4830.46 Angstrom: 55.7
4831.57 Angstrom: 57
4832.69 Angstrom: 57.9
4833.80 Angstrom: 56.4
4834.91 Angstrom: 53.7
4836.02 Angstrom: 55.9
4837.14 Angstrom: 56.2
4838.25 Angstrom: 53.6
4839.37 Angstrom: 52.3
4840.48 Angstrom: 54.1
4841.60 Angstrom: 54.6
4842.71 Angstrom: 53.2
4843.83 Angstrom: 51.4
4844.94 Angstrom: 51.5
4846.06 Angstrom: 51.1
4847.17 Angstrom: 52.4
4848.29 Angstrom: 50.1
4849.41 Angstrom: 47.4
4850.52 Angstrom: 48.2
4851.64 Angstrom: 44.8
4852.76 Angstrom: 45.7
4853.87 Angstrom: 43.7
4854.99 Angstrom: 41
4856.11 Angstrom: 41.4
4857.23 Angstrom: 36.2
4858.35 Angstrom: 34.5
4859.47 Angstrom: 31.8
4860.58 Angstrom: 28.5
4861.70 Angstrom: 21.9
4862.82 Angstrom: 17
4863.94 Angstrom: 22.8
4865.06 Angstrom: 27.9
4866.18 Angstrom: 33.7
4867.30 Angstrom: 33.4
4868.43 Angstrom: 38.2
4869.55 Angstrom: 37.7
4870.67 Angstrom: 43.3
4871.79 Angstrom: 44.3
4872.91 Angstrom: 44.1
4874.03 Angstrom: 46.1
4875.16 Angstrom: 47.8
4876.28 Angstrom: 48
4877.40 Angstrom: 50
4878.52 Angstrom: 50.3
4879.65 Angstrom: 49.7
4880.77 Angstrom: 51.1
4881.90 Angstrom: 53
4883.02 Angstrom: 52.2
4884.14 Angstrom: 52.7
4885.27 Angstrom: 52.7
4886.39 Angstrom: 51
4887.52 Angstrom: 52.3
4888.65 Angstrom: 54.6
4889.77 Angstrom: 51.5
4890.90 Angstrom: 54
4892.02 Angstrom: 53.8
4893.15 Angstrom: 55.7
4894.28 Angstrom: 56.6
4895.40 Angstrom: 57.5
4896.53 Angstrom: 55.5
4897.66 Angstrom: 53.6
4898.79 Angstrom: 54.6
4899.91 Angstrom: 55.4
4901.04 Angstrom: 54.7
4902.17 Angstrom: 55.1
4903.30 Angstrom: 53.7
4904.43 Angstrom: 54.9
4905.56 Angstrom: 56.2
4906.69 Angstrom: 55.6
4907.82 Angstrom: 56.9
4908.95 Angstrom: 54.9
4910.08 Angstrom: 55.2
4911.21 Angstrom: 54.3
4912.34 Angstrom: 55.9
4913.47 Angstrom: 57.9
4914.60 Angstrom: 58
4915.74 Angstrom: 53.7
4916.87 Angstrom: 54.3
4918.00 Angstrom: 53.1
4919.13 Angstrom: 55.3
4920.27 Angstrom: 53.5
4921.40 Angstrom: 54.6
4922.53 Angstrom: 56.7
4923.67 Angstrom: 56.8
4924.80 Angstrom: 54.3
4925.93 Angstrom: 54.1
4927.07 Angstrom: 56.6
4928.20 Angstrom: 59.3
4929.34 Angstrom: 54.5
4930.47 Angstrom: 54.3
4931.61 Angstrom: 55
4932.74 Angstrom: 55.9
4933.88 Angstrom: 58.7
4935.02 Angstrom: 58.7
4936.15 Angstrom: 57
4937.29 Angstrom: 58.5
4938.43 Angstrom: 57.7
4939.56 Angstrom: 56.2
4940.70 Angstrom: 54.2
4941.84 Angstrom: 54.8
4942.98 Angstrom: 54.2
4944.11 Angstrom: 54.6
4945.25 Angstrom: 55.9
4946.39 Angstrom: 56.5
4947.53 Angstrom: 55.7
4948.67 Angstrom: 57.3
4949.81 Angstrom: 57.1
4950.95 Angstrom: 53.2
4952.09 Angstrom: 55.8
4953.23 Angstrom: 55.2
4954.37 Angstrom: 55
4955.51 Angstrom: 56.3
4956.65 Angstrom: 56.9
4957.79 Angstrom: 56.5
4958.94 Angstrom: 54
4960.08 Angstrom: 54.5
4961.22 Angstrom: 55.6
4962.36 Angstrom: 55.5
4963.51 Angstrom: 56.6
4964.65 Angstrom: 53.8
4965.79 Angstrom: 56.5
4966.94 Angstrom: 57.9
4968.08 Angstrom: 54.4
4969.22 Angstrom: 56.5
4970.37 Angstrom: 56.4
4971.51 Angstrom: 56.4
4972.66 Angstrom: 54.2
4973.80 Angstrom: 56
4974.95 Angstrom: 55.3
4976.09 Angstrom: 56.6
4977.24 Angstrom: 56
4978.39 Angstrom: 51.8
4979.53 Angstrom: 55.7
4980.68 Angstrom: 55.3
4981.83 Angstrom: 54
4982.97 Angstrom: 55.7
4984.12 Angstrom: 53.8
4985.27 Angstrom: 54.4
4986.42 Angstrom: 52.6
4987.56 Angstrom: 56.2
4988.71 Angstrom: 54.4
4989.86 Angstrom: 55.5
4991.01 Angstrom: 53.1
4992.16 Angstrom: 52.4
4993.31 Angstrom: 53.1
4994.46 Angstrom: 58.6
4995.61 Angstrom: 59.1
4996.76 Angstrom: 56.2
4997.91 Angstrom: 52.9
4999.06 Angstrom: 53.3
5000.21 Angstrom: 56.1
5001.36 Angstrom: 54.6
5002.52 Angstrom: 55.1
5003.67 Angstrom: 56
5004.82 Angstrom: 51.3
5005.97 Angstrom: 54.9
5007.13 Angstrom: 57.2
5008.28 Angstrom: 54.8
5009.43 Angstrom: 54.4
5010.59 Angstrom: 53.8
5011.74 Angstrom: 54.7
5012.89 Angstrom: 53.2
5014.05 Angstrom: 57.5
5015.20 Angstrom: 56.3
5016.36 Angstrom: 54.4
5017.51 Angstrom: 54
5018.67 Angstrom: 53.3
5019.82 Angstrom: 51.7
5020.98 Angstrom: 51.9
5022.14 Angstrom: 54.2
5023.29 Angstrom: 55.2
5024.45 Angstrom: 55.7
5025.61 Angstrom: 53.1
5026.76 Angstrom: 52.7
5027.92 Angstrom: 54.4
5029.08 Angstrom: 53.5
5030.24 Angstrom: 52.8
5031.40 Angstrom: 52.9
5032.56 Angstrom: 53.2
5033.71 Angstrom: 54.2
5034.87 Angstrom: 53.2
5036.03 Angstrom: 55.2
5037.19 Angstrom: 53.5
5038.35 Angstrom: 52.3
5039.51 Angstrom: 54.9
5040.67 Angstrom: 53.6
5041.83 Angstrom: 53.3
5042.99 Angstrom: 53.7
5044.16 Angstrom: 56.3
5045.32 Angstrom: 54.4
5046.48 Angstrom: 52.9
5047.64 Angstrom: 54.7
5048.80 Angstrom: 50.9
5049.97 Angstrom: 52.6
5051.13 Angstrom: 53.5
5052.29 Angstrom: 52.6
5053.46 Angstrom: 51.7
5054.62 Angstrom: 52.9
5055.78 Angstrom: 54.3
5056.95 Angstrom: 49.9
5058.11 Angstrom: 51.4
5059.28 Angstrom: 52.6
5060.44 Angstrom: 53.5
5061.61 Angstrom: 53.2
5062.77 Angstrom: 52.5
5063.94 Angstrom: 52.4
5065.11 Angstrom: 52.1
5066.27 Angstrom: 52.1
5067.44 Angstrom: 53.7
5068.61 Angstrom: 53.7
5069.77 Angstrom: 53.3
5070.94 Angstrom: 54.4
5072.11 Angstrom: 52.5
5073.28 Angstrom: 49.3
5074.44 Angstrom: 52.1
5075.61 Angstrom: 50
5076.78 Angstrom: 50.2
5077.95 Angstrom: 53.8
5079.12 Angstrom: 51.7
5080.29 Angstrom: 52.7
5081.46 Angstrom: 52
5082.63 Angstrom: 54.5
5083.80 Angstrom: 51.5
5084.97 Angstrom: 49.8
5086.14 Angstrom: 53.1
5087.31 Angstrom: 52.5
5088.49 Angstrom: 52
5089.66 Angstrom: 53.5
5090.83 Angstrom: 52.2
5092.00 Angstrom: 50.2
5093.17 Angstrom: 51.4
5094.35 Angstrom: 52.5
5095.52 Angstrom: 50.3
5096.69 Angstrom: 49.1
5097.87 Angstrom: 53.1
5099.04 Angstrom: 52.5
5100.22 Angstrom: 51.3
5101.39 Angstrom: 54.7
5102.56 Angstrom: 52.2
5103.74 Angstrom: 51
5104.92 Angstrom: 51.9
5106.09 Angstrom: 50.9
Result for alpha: 0.25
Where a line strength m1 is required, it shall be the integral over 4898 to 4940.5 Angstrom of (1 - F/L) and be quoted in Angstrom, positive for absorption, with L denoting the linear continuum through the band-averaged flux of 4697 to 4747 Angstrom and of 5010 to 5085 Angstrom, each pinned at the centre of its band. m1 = 0.8 Angstrom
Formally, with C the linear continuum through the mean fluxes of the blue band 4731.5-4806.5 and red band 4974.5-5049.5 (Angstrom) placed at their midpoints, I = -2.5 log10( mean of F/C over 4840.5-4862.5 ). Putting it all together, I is 0.32 mag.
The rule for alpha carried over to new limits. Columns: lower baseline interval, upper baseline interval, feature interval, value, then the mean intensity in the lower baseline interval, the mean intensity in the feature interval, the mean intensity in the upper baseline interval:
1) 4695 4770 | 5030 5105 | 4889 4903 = 0.05 mag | 61.9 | 54.8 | 52.6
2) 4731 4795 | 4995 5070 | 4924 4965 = 0.00 mag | 60.6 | 55.9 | 53.8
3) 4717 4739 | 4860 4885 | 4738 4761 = -0.05 mag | 61.8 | 61.2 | 40.8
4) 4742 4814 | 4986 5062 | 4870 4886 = 0.18 mag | 59.9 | 48.9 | 54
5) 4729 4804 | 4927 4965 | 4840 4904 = 0.23 mag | 60.4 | 46.5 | 55.9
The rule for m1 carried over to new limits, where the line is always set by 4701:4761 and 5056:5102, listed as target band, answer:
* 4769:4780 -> -0.1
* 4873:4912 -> 2.8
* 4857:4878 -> 7.9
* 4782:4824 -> 0.7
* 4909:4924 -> 0.4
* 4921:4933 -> 0.2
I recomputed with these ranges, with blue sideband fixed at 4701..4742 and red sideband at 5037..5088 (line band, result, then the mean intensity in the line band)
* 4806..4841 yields 0.038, 57.4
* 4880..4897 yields 0.079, 53.6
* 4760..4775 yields -0.007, 61.4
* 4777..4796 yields 0.030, 58.8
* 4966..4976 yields -0.013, 56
